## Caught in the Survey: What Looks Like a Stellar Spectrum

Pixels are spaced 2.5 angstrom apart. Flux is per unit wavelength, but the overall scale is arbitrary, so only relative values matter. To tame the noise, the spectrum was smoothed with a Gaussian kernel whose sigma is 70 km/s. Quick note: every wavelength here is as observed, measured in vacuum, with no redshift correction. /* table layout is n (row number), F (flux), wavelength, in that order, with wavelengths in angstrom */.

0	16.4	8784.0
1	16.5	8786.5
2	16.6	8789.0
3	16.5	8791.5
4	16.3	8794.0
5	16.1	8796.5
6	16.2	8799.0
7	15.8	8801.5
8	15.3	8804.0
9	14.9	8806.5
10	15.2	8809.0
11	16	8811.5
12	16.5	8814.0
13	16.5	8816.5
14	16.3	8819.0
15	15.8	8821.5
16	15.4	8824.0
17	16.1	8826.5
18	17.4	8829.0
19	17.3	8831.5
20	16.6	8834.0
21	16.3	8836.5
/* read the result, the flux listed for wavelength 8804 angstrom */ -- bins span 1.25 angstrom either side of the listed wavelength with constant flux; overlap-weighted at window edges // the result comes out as 15.3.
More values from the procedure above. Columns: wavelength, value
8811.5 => 16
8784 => 16.4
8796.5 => 16.1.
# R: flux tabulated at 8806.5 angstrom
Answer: 14.9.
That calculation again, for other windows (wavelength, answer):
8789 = 16.6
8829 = 17.4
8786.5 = 16.5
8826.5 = 16.1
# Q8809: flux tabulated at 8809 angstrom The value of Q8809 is 15.2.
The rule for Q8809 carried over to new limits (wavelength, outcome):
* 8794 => 16.3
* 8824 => 15.4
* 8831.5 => 17.3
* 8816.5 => 16.5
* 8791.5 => 16.5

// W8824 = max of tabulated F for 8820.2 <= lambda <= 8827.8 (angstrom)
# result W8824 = 16.1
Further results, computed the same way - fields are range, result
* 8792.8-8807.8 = 16.3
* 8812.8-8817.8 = 16.5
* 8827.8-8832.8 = 17.4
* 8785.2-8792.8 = 16.6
